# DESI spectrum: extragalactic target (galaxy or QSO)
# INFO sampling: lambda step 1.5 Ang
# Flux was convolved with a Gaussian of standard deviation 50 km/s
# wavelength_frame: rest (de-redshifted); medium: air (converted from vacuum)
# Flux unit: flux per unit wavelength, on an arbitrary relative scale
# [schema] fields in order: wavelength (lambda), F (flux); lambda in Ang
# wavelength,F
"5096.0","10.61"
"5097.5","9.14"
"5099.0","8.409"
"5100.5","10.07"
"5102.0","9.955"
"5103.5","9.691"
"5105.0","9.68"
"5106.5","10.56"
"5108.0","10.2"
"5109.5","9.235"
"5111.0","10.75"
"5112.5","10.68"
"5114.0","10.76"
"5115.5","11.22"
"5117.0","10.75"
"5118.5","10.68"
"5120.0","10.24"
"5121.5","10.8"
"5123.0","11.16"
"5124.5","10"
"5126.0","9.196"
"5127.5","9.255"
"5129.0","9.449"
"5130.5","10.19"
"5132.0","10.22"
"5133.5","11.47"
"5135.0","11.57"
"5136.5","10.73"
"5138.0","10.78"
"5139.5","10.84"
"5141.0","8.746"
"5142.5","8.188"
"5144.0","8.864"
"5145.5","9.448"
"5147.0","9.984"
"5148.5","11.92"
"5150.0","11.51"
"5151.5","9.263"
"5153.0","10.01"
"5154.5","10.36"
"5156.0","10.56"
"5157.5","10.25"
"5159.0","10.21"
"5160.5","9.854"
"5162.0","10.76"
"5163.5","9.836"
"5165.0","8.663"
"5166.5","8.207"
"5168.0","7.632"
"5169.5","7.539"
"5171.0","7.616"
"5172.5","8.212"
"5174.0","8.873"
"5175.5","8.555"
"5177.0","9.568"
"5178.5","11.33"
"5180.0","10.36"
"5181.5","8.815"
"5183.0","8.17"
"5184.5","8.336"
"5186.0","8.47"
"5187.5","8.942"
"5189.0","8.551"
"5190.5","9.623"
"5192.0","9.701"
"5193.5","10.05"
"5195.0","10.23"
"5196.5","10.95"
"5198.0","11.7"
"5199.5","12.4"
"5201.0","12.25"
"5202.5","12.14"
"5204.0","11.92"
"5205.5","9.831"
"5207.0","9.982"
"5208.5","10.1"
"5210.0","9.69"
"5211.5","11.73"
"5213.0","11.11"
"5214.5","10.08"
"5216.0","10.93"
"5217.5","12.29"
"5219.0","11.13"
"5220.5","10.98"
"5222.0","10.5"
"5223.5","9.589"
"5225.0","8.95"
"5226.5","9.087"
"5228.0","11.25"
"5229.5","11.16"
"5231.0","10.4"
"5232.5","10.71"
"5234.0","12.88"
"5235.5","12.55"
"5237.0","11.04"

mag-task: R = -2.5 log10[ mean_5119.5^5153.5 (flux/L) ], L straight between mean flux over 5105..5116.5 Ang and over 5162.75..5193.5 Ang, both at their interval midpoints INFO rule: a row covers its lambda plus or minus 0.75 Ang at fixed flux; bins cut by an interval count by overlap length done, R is -0.04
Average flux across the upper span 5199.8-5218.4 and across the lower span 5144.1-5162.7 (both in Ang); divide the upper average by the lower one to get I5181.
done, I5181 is 1.07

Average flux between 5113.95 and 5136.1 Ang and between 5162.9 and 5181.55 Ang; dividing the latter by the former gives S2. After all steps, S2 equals 0.85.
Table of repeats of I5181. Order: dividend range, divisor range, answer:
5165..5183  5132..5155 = 0.86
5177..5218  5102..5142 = 1.00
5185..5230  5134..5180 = 1.08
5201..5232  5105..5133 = 1.04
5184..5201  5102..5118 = 0.97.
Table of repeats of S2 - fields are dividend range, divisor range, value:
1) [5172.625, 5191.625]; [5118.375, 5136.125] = 0.88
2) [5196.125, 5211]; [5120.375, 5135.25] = 1.08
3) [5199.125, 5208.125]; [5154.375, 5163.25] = 1.10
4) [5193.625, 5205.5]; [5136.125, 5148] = 1.18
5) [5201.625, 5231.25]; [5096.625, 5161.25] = 1.05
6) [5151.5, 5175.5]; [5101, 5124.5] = 0.89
